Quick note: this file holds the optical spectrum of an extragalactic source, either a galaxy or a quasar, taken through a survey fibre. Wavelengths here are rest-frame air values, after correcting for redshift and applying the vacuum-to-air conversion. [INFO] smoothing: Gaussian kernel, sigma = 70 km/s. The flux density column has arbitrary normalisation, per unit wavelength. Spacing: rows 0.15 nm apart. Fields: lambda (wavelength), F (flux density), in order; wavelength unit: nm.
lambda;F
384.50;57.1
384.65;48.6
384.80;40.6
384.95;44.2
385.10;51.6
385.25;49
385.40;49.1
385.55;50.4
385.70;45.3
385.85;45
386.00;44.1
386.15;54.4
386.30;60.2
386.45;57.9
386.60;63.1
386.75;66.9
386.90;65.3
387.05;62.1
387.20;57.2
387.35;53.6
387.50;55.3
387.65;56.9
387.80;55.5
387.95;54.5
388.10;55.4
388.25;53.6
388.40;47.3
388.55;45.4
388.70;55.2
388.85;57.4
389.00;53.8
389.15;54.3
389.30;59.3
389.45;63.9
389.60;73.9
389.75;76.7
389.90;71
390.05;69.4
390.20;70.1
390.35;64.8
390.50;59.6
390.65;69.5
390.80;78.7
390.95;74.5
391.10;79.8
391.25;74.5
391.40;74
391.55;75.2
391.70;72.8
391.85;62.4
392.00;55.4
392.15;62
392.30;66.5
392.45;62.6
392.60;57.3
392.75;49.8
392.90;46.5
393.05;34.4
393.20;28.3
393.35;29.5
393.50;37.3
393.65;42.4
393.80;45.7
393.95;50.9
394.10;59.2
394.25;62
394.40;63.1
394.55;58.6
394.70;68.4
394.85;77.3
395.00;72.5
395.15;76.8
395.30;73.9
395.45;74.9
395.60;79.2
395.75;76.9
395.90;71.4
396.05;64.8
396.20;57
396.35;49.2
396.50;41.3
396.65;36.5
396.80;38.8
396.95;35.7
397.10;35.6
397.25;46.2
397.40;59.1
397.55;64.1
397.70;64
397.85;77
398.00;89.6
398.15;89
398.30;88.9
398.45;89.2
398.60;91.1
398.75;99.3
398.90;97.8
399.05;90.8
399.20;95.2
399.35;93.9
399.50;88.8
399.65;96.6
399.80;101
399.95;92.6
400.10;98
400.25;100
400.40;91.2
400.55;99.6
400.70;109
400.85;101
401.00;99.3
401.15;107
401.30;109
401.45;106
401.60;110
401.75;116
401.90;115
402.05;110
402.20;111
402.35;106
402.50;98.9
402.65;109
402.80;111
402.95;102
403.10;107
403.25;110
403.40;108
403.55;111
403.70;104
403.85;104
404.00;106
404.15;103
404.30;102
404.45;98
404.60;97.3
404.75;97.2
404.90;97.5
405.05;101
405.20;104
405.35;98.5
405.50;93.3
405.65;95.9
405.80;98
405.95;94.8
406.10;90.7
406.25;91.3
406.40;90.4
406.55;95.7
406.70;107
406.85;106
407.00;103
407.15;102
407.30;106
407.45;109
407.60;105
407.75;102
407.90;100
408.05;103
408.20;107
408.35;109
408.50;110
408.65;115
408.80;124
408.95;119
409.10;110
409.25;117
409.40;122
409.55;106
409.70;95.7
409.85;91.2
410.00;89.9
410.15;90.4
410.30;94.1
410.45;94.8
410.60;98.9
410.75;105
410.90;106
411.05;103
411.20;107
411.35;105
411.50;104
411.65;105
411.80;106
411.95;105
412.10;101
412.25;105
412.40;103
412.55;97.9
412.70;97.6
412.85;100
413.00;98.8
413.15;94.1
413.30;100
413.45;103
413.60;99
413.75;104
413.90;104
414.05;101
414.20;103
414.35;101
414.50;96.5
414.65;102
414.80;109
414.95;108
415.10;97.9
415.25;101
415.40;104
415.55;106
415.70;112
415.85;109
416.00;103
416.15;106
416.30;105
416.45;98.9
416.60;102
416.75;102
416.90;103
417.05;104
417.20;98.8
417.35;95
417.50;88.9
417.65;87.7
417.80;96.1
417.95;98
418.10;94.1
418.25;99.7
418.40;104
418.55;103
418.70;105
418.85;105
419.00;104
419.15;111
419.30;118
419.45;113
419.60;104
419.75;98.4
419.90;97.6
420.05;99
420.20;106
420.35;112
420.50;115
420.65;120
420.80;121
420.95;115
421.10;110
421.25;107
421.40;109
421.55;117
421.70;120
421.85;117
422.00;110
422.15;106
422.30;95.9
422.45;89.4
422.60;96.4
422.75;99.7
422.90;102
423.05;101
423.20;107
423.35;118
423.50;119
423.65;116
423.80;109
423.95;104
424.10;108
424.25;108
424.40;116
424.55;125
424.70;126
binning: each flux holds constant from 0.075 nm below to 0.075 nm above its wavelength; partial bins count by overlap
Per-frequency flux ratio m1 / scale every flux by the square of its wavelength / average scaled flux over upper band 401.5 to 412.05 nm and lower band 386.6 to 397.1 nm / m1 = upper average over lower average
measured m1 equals 1.88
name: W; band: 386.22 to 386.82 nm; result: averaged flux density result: 61.9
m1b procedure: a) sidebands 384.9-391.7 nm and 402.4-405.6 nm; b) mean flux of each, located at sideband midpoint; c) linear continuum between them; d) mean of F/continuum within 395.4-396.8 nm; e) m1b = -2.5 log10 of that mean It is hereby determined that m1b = 0.33 mag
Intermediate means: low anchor 60.2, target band 59.8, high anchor 103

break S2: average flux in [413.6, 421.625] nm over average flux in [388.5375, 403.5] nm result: 1.4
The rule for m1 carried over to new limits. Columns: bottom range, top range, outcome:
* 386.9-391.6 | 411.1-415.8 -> 1.84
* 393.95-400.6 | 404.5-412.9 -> 1.46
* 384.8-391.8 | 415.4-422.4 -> 2.04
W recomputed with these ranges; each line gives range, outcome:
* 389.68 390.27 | 71.8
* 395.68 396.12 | 71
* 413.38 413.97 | 102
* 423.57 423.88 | 112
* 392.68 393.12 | 43.6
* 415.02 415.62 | 102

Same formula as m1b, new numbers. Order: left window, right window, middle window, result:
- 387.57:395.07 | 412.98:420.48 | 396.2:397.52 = 0.48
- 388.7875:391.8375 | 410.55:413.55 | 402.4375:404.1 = -0.20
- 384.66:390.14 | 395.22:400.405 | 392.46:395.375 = 0.24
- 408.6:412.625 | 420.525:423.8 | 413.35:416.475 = 0.03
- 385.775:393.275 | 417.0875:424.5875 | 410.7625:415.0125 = -0.09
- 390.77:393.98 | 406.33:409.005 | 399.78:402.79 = -0.22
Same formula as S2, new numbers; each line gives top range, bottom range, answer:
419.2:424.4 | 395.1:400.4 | 1.44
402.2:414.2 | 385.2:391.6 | 1.70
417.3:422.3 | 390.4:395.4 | 1.75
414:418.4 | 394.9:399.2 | 1.46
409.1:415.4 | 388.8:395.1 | 1.67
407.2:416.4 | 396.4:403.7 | 1.15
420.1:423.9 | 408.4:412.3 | 1.04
